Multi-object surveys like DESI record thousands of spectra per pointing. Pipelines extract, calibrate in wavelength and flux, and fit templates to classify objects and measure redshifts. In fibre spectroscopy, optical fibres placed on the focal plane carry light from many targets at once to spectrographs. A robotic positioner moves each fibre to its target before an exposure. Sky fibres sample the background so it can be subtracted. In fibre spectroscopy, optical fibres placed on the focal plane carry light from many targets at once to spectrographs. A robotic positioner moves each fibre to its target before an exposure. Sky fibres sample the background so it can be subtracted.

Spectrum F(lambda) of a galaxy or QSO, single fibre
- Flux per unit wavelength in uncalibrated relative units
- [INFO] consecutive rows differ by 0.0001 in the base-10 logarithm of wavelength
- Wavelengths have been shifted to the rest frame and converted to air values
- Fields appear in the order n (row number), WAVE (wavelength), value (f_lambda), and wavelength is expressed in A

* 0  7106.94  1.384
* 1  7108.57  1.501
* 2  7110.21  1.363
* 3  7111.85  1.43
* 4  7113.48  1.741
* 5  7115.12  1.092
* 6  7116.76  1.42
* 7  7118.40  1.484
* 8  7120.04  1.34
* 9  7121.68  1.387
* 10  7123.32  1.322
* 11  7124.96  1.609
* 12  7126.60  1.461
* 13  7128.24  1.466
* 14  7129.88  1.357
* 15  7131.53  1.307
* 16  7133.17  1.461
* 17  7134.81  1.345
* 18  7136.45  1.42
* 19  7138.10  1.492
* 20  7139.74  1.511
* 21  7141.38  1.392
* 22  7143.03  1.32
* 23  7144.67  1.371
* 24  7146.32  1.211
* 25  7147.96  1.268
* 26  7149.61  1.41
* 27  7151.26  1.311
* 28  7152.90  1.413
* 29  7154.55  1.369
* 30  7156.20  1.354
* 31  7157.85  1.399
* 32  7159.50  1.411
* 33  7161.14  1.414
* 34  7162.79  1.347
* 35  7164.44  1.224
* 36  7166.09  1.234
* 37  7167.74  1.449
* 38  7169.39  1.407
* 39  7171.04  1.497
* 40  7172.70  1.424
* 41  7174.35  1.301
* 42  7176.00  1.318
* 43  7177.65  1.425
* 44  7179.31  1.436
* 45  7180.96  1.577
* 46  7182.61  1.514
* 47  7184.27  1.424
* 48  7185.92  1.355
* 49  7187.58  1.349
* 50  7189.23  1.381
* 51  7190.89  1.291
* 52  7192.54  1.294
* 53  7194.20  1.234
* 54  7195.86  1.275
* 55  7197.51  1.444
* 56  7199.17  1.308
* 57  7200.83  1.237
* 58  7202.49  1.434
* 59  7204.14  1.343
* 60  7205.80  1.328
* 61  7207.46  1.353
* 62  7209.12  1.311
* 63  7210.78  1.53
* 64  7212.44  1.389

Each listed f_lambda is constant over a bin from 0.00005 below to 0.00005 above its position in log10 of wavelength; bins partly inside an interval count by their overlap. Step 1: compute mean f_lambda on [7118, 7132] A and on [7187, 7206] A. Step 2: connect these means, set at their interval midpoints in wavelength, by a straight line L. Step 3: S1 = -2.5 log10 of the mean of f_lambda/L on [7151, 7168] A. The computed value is 0.01 mag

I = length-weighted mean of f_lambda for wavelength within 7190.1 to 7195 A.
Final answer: 1.27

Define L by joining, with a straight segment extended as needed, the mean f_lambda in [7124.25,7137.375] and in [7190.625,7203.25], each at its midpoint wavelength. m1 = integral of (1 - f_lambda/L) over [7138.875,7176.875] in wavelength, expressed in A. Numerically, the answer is 0.48 A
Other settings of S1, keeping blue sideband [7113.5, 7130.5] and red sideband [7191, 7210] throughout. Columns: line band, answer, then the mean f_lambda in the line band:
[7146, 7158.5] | 0.02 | 1.35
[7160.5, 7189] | -0.03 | 1.39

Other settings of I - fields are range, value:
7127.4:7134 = 1.4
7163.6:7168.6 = 1.3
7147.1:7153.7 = 1.35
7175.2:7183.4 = 1.45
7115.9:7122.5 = 1.41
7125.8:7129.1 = 1.46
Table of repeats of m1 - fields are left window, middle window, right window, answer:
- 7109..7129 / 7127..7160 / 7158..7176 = 0.4 A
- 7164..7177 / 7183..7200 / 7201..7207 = 0.2 A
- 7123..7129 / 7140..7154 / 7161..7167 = 0.3 A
